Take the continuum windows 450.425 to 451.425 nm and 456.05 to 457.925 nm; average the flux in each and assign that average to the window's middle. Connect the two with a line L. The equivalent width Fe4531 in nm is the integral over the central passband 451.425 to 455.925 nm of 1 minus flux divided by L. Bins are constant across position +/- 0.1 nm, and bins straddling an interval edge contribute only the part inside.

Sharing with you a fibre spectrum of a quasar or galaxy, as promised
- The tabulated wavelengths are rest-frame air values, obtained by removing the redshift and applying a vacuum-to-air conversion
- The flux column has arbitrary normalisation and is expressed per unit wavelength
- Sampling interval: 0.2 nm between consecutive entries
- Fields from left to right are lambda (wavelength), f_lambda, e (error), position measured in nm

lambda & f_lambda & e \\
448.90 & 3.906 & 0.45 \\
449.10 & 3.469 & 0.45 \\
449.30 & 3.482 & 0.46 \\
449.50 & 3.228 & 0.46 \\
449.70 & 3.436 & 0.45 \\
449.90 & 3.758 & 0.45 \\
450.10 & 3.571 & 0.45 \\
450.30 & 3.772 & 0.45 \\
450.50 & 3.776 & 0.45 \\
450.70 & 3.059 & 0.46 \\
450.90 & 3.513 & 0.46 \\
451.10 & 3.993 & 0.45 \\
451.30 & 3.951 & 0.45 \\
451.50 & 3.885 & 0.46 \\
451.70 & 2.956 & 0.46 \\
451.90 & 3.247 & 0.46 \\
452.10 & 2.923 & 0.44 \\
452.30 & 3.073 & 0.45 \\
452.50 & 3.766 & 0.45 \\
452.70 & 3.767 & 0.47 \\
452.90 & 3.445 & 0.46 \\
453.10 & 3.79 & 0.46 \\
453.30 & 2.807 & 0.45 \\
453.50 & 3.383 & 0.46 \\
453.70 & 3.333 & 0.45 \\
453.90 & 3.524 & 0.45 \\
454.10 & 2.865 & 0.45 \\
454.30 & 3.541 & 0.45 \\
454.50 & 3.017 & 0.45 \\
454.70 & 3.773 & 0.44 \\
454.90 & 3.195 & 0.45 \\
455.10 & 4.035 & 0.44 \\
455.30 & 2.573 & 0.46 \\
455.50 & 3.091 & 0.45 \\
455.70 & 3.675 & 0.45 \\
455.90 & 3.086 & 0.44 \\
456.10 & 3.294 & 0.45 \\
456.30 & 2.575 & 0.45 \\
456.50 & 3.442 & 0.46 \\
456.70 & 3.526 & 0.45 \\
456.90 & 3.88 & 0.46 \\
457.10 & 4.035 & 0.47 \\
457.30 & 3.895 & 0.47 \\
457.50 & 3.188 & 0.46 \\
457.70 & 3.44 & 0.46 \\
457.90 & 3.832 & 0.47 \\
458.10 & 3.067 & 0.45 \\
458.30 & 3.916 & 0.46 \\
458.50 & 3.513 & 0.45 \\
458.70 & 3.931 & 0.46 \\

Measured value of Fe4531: 0.32 nm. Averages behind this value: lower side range 3.66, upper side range 3.5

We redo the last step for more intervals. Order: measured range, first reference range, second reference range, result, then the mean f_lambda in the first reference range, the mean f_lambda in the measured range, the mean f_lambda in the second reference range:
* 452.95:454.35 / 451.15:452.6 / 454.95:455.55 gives 0.00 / 3.42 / 3.32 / 3.24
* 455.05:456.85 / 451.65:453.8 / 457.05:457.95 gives 0.15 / 3.33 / 3.25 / 3.65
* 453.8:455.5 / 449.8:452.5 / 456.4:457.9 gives 0.13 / 3.51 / 3.3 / 3.64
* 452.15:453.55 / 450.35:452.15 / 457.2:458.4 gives 0.04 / 3.5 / 3.42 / 3.56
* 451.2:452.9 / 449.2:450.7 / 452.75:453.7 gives -0.01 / 3.54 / 3.45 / 3.38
